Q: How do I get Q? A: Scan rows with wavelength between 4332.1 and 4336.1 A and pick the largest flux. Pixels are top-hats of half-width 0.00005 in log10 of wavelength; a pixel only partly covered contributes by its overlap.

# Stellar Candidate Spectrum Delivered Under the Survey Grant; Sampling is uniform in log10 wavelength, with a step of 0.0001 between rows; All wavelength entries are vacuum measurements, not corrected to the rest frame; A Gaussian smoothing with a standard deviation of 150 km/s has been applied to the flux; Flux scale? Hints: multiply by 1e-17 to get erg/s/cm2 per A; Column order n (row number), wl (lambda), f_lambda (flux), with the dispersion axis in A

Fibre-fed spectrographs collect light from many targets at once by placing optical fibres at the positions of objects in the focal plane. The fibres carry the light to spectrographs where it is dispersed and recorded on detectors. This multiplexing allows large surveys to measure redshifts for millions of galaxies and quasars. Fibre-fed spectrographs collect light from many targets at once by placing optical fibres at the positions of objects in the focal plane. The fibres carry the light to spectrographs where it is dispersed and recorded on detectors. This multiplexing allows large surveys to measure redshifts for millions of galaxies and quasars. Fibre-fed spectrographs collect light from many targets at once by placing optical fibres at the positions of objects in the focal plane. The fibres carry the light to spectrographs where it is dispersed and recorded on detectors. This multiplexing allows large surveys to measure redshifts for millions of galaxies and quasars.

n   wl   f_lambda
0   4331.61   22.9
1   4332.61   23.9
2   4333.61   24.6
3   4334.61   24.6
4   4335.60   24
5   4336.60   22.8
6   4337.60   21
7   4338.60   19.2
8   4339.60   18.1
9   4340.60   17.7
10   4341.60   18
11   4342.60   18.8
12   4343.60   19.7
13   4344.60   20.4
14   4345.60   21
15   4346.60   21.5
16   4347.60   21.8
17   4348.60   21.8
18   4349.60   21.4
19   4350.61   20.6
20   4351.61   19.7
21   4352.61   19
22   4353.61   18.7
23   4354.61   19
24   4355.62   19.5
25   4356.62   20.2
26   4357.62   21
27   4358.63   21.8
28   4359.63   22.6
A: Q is 24.6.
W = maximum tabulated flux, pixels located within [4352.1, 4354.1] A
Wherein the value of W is 19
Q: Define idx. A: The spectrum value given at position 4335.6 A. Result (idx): 24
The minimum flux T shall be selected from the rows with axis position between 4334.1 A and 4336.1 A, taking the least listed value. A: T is 24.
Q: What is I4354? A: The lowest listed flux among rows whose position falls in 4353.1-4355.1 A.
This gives 18.7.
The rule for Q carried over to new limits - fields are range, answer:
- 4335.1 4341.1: 24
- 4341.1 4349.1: 21.8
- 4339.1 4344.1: 19.7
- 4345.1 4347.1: 21.5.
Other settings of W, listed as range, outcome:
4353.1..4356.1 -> 19.5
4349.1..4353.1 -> 21.4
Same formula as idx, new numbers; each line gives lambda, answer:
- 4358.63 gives 21.8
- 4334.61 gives 24.6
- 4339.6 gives 18.1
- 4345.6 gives 21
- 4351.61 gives 19.7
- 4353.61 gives 18.7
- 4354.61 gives 19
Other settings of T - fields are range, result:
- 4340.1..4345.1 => 17.7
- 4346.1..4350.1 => 21.4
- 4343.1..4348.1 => 19.7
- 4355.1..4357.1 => 19.5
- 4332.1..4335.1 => 23.9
